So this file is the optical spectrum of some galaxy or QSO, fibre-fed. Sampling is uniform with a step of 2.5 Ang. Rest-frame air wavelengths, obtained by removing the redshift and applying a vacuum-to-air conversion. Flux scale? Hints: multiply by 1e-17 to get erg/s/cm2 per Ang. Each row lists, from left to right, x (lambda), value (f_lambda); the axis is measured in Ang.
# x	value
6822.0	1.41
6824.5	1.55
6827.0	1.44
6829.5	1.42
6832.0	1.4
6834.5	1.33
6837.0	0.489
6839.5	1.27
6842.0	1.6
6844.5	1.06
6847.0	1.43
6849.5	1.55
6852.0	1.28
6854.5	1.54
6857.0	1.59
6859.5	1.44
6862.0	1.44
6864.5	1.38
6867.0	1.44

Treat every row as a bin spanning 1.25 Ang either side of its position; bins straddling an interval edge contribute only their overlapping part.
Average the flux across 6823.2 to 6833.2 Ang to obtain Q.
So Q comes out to 1.45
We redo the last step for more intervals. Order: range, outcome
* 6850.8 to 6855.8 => 1.41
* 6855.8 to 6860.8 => 1.51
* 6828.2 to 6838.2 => 1.16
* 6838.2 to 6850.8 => 1.38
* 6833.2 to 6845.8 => 1.15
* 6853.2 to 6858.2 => 1.56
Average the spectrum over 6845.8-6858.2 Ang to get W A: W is 1.48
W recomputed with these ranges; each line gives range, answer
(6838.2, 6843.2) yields 1.42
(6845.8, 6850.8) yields 1.49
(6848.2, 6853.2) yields 1.42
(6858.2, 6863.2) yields 1.44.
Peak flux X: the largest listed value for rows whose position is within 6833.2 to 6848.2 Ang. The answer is 1.6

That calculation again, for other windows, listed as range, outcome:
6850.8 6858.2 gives 1.59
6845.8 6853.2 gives 1.55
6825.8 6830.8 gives 1.44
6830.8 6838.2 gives 1.4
